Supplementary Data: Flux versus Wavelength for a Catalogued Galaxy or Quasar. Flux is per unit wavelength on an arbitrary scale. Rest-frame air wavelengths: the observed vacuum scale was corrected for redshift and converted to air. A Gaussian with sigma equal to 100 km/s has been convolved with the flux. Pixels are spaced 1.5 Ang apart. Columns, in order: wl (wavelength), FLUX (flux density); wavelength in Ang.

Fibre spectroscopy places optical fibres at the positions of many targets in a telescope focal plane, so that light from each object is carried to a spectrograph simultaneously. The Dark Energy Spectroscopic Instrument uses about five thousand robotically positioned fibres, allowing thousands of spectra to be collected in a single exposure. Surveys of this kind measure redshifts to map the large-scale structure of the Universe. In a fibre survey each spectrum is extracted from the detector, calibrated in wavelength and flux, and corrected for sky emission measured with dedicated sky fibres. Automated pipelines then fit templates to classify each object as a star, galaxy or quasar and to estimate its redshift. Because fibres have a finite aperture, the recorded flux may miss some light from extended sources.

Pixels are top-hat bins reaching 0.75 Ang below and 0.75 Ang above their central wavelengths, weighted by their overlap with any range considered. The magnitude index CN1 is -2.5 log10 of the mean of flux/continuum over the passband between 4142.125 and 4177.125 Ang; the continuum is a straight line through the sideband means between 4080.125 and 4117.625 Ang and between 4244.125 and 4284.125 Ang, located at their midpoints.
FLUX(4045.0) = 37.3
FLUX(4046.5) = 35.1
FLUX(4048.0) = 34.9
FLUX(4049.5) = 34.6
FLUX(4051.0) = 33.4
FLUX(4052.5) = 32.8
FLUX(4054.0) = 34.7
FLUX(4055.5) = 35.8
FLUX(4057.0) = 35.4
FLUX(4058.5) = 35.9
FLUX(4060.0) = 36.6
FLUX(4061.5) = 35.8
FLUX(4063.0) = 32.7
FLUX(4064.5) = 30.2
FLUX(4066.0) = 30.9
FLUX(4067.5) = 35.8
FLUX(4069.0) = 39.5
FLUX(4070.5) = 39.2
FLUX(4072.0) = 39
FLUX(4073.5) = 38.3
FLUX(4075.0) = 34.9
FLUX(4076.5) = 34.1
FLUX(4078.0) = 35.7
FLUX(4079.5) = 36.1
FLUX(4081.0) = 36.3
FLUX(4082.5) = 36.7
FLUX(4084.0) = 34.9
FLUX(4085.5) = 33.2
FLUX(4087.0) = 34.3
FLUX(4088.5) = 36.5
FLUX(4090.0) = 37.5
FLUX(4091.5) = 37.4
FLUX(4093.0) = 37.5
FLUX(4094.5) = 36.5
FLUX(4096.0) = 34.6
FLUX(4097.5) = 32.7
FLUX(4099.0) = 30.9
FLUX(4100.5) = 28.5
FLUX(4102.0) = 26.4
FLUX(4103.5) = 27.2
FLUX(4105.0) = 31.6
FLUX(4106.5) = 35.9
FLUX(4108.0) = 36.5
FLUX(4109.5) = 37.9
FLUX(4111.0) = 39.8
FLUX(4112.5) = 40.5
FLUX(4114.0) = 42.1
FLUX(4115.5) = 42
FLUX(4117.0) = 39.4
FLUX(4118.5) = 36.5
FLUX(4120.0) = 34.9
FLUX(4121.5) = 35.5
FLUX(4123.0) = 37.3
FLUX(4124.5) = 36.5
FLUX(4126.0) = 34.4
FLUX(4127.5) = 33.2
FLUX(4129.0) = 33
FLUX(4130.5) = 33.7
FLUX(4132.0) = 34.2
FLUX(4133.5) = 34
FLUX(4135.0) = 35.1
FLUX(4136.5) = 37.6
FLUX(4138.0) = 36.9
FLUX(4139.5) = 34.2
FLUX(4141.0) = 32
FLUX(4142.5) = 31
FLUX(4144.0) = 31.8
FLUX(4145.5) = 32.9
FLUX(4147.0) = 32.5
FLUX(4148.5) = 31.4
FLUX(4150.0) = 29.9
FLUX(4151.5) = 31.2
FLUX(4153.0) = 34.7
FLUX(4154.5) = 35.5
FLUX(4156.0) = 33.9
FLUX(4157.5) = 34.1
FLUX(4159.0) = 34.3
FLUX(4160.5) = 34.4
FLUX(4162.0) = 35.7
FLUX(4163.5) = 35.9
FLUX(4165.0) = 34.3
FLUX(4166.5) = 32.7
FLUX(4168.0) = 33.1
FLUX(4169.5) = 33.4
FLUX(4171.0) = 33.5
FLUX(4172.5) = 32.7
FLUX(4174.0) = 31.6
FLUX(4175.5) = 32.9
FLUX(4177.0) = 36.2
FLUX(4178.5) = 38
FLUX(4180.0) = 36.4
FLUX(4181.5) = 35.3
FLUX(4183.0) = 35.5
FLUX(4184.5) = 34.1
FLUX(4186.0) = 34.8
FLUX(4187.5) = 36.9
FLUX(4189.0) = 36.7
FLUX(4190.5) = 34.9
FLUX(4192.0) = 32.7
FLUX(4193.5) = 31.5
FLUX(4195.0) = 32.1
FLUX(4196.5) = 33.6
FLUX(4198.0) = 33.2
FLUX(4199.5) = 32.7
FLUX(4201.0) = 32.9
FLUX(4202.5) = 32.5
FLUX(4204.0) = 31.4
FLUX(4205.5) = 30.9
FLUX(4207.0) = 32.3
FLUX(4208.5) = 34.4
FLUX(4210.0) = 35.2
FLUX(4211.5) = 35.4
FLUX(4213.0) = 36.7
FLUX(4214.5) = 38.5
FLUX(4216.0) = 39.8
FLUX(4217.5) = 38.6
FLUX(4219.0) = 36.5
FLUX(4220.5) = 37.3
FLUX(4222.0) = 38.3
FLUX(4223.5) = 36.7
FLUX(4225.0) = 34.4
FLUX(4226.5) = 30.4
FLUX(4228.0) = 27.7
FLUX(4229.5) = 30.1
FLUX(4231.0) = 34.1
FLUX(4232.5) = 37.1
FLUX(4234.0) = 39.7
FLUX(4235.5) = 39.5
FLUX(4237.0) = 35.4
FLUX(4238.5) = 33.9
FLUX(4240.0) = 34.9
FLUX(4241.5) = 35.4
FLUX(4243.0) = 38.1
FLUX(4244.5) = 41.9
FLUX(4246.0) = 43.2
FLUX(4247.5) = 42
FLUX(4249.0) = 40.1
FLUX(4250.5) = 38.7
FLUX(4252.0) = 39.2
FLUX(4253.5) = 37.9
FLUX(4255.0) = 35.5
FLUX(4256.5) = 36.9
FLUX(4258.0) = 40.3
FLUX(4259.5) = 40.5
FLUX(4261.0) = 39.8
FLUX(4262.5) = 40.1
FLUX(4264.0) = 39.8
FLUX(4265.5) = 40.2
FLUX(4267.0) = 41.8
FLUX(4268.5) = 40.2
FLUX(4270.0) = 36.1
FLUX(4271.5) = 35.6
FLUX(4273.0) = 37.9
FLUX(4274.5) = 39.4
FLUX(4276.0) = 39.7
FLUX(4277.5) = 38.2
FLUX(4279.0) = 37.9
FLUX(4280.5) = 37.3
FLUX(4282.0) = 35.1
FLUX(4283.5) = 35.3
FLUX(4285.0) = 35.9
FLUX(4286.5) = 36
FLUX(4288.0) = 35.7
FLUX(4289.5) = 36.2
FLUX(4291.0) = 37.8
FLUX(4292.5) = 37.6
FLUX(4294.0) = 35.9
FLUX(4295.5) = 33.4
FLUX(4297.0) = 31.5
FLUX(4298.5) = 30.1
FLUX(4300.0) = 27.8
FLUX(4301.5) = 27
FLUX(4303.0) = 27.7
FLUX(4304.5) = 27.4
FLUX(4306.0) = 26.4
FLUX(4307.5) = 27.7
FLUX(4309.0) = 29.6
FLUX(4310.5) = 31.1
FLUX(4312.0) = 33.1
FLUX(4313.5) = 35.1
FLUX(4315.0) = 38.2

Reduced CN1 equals 0.11 mag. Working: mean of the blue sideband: 35.5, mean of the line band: 33.3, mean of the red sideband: 38.9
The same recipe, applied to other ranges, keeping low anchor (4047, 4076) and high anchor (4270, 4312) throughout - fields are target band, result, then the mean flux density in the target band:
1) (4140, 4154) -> 0.09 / 32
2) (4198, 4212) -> 0.04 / 33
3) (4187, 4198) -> 0.02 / 33.9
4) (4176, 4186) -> -0.04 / 35.8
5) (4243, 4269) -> -0.17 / 39.8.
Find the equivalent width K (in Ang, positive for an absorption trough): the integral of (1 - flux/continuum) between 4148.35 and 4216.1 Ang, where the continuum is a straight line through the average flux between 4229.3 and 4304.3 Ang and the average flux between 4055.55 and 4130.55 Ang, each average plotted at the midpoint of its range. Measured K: 3.9 Ang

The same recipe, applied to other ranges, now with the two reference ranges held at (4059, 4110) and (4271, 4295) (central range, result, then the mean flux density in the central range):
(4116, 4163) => 1.4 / 34.3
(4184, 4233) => 2.4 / 34.4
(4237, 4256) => -0.9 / 38.3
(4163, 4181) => 0.8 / 34.2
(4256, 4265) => -0.7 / 39.7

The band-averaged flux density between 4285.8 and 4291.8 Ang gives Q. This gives 36.4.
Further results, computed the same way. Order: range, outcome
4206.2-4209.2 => 33.3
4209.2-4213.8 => 35.8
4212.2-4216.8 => 38.3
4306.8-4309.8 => 28.7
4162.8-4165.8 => 35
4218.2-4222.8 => 37.4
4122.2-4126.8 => 36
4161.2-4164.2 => 35.8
